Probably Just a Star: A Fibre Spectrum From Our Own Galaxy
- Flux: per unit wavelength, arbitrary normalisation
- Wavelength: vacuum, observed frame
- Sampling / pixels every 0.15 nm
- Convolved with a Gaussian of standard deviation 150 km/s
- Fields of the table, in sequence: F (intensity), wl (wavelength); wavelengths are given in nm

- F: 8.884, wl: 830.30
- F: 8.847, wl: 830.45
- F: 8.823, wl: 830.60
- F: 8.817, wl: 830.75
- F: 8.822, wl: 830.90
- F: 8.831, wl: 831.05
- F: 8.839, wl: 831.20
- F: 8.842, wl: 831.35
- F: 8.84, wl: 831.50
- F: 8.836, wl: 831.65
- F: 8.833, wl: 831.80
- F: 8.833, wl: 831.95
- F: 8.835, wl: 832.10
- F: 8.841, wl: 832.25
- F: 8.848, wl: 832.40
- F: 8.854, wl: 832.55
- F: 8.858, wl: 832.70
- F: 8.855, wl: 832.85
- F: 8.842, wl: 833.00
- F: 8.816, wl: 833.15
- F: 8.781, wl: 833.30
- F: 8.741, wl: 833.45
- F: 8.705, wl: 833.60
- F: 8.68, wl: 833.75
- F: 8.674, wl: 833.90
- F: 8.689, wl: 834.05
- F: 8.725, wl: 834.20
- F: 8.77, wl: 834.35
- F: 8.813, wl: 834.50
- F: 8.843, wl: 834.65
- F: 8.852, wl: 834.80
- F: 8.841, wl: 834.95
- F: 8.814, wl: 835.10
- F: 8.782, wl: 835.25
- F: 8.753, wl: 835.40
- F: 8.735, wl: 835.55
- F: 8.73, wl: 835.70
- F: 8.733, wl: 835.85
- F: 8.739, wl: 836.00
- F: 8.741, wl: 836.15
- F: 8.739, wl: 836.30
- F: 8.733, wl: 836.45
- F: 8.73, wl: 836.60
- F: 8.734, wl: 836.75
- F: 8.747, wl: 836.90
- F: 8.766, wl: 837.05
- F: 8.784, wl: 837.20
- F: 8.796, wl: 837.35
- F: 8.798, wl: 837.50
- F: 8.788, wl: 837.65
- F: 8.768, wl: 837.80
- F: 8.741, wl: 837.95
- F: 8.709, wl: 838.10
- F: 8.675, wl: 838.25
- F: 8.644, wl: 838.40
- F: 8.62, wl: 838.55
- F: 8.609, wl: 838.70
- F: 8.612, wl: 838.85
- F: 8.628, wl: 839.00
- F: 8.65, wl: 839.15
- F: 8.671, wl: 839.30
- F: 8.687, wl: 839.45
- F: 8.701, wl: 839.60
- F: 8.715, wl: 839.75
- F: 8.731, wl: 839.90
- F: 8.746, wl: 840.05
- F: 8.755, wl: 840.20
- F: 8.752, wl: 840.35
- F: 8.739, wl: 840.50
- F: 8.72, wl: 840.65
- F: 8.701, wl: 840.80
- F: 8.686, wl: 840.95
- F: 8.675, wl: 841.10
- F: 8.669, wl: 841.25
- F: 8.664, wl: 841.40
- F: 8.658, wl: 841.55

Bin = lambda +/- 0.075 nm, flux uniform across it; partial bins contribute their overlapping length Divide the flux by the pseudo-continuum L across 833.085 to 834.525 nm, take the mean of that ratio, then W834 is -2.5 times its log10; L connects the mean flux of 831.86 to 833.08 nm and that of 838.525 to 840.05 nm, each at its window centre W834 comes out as 0.009 mag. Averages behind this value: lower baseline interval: 8.85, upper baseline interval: 8.67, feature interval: 8.74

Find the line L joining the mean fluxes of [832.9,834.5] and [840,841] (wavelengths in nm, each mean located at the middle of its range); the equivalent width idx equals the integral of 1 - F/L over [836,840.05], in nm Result 0.01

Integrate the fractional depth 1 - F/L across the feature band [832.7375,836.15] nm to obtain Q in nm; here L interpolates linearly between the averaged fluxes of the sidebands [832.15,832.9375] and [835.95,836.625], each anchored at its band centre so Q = 0.01 nm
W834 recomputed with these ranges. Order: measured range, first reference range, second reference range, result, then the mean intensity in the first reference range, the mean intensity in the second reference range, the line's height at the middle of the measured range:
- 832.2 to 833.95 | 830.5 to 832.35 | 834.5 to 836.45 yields 0.00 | 8.83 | 8.78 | 8.81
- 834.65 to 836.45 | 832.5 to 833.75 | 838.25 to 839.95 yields 0.00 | 8.8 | 8.66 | 8.74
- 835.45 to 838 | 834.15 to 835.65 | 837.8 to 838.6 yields 0.00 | 8.79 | 8.69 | 8.73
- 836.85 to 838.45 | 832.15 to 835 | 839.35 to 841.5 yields 0.00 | 8.79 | 8.71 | 8.74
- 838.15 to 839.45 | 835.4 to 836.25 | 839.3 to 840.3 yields 0.01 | 8.74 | 8.72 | 8.72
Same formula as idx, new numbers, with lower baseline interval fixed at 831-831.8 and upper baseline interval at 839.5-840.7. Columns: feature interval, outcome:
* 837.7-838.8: 0.009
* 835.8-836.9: 0.005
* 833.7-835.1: 0.005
